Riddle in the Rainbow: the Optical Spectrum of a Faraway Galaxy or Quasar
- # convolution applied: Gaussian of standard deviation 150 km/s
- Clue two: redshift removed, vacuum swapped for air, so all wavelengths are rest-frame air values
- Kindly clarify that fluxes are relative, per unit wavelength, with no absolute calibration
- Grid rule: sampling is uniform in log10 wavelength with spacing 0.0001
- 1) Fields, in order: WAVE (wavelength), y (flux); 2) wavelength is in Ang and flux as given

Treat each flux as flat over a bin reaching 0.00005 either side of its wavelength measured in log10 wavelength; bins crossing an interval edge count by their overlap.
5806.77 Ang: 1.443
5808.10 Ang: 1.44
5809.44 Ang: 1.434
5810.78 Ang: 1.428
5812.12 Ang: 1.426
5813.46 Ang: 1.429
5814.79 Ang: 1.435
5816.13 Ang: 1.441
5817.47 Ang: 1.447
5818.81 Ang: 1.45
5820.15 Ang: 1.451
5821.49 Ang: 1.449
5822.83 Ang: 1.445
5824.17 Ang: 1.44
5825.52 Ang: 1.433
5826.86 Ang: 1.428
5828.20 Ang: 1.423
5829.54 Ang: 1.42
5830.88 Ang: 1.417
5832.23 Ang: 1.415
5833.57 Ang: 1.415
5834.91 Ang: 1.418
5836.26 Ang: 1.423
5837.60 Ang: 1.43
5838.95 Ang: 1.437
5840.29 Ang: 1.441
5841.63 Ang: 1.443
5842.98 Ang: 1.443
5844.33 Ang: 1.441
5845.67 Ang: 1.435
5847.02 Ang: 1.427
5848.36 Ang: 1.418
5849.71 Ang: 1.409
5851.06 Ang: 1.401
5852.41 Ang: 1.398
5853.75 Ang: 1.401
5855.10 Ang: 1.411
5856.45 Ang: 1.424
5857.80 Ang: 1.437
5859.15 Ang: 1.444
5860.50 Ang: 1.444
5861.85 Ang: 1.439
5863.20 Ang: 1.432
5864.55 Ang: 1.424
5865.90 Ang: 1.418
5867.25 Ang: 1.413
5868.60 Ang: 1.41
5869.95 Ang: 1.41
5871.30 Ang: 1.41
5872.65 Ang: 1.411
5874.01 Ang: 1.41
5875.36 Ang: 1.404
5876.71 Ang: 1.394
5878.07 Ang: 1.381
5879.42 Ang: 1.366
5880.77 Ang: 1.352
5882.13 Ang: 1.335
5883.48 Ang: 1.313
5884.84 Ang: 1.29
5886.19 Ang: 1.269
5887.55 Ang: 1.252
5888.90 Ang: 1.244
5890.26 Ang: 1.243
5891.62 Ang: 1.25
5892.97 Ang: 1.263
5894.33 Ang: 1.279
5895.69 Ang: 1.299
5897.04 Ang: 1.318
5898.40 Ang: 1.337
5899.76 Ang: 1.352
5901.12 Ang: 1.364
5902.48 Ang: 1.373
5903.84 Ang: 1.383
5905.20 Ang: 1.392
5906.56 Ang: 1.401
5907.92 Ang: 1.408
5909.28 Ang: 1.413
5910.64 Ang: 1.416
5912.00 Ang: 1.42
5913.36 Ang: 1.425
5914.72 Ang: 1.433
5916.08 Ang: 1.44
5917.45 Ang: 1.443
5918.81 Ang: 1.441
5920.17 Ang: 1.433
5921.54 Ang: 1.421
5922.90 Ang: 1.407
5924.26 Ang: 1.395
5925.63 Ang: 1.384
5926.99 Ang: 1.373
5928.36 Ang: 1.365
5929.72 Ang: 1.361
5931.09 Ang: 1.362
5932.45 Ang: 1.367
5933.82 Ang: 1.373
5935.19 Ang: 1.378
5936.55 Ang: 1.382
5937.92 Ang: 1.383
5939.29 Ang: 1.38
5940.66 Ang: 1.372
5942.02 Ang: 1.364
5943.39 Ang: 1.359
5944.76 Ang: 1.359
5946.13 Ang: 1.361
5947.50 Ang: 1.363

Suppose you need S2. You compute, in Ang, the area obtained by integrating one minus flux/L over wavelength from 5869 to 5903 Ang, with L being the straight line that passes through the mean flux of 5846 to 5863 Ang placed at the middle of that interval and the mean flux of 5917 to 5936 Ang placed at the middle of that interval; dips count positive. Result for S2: 1.8 Ang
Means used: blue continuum 1.42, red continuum 1.39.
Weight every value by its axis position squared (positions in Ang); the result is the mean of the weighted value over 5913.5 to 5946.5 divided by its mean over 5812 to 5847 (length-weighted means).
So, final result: 1.00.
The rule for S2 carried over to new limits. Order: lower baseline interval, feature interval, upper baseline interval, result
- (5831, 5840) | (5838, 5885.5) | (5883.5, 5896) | -2.2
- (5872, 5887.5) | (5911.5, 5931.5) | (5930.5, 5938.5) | -0.6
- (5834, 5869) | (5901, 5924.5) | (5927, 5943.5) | -0.5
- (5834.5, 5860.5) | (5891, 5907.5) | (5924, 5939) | 0.7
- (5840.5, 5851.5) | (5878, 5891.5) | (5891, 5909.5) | 0.7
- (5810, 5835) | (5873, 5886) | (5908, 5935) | 0.5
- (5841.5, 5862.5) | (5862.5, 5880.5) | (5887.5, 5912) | -0.2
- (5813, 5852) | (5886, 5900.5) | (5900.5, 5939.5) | 1.3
